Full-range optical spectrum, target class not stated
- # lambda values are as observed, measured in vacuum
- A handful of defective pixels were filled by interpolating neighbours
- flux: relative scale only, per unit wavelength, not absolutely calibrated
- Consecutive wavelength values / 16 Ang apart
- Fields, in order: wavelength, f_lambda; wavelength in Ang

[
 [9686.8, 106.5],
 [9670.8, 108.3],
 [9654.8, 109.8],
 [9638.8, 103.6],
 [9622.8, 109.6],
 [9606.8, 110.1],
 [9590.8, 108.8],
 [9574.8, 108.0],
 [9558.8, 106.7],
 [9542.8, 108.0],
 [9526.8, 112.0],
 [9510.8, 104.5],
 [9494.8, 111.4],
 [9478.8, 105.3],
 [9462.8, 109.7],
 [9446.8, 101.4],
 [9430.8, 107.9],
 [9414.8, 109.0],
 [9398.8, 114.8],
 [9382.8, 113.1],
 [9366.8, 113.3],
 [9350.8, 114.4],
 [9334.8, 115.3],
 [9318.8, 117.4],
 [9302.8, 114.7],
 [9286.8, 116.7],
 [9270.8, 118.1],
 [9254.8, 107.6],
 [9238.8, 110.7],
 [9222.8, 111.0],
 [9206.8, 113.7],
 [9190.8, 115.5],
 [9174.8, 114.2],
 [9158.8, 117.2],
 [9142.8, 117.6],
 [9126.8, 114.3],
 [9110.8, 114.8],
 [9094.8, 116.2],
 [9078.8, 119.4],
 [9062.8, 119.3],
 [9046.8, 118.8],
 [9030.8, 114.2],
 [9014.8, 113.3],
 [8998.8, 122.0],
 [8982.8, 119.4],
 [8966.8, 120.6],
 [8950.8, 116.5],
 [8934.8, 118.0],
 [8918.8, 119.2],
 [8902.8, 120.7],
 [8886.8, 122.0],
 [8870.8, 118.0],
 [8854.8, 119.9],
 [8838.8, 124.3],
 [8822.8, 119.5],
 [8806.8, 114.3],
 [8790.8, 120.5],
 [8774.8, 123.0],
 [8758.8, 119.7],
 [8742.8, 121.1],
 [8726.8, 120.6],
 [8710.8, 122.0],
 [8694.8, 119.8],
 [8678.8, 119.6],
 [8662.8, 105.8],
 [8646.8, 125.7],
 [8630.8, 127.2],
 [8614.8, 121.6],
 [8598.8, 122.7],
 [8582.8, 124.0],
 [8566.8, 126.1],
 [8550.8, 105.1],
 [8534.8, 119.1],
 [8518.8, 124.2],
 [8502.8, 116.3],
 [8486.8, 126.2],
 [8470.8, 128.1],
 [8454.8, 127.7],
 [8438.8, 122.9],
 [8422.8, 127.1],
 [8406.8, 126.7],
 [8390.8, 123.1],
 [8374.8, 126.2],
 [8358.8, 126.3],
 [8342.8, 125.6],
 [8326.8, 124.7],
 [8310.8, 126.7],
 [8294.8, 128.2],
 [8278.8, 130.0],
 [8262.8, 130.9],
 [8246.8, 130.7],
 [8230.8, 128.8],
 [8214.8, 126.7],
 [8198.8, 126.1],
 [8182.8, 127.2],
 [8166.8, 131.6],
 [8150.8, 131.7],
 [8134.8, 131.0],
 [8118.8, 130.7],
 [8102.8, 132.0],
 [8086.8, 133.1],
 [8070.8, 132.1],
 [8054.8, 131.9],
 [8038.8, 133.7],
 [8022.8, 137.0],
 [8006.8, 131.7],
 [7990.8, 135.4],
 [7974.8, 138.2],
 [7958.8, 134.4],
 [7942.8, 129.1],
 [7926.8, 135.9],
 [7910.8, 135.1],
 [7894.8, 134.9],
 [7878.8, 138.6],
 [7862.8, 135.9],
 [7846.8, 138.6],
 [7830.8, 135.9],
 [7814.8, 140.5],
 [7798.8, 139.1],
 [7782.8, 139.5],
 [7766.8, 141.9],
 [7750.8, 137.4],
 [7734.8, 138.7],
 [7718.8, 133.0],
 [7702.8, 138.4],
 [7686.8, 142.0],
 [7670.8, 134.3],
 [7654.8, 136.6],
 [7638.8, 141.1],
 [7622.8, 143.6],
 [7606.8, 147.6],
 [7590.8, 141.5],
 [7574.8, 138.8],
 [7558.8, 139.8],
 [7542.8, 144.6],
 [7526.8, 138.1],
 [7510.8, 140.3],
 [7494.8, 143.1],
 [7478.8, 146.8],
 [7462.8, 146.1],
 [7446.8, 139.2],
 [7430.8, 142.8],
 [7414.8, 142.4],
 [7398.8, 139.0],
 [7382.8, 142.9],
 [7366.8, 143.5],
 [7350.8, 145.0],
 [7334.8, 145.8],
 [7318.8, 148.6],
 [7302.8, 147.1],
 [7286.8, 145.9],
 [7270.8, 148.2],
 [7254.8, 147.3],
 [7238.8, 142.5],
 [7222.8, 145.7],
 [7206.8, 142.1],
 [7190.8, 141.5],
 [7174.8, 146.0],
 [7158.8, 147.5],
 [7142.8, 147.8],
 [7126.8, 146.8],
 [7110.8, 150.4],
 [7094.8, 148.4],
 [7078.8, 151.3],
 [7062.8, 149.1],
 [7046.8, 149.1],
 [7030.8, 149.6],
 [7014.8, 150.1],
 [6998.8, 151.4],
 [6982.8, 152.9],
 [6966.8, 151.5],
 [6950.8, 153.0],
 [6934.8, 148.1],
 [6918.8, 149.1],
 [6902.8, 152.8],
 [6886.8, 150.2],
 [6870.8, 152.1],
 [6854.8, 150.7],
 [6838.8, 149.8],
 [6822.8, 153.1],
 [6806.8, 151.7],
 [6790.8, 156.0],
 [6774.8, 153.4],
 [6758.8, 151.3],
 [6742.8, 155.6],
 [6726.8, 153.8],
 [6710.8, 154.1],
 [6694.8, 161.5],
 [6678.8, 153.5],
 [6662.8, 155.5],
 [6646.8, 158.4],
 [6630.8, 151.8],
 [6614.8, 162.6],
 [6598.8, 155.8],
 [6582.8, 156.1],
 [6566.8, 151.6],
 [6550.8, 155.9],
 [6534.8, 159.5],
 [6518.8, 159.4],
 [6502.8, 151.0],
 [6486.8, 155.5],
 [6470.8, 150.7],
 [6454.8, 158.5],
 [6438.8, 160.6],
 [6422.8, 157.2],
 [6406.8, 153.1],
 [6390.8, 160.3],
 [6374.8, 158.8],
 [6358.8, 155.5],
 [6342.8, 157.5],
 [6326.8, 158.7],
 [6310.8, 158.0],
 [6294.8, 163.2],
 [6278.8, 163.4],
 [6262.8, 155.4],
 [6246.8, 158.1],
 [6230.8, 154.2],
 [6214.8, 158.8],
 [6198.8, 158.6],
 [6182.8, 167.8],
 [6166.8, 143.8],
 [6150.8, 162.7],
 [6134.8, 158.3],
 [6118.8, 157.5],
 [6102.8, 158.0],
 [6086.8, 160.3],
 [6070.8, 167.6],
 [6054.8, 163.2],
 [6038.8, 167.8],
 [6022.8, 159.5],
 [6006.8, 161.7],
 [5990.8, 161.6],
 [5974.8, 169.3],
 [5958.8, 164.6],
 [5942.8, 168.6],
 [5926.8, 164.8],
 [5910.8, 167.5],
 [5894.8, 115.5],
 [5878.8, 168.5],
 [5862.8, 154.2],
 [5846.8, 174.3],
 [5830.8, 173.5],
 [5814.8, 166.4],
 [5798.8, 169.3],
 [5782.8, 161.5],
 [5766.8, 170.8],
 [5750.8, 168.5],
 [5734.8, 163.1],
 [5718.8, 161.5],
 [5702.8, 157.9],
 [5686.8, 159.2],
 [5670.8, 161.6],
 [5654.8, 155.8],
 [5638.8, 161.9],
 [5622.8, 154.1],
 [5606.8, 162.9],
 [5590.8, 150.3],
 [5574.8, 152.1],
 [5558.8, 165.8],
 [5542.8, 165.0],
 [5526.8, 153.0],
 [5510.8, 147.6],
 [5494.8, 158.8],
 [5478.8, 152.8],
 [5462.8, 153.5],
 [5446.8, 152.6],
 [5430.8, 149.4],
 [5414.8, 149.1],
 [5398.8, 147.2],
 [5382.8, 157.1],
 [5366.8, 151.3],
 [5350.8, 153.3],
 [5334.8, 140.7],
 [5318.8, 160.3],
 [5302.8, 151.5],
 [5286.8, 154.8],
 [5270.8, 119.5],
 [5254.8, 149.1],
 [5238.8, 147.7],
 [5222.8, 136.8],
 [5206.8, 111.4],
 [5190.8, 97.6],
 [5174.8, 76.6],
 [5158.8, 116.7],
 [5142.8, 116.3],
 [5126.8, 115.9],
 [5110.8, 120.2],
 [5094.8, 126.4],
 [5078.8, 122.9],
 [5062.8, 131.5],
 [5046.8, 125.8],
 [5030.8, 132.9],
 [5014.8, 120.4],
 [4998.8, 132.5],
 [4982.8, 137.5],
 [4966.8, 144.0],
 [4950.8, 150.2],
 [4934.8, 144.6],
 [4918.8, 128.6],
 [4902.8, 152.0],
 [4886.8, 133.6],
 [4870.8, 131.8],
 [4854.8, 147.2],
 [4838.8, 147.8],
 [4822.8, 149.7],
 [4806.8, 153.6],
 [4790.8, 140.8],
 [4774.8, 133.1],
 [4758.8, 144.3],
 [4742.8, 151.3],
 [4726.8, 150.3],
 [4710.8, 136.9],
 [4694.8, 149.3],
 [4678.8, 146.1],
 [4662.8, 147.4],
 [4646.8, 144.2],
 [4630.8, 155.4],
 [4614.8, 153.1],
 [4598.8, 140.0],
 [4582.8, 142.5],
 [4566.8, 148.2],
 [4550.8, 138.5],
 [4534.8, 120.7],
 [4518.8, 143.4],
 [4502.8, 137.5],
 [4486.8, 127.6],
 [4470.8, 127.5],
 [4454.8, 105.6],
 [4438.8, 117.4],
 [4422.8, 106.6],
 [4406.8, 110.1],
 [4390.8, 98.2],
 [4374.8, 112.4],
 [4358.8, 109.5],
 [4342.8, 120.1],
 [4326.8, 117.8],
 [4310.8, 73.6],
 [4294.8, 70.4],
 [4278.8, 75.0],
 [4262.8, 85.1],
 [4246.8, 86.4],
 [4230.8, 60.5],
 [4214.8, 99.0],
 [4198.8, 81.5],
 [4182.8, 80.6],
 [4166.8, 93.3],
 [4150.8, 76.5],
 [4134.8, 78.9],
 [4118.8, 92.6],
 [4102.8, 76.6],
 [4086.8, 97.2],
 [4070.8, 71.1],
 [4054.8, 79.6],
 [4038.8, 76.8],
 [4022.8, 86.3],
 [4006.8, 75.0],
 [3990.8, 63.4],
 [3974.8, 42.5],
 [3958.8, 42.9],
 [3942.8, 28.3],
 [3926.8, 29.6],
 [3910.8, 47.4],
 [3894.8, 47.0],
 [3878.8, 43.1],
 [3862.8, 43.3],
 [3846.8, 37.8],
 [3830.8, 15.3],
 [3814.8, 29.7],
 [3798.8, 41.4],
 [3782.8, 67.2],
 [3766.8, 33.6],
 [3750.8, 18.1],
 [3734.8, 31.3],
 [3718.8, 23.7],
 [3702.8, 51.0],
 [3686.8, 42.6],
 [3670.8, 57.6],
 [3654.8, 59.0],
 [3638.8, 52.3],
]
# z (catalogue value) 0.000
